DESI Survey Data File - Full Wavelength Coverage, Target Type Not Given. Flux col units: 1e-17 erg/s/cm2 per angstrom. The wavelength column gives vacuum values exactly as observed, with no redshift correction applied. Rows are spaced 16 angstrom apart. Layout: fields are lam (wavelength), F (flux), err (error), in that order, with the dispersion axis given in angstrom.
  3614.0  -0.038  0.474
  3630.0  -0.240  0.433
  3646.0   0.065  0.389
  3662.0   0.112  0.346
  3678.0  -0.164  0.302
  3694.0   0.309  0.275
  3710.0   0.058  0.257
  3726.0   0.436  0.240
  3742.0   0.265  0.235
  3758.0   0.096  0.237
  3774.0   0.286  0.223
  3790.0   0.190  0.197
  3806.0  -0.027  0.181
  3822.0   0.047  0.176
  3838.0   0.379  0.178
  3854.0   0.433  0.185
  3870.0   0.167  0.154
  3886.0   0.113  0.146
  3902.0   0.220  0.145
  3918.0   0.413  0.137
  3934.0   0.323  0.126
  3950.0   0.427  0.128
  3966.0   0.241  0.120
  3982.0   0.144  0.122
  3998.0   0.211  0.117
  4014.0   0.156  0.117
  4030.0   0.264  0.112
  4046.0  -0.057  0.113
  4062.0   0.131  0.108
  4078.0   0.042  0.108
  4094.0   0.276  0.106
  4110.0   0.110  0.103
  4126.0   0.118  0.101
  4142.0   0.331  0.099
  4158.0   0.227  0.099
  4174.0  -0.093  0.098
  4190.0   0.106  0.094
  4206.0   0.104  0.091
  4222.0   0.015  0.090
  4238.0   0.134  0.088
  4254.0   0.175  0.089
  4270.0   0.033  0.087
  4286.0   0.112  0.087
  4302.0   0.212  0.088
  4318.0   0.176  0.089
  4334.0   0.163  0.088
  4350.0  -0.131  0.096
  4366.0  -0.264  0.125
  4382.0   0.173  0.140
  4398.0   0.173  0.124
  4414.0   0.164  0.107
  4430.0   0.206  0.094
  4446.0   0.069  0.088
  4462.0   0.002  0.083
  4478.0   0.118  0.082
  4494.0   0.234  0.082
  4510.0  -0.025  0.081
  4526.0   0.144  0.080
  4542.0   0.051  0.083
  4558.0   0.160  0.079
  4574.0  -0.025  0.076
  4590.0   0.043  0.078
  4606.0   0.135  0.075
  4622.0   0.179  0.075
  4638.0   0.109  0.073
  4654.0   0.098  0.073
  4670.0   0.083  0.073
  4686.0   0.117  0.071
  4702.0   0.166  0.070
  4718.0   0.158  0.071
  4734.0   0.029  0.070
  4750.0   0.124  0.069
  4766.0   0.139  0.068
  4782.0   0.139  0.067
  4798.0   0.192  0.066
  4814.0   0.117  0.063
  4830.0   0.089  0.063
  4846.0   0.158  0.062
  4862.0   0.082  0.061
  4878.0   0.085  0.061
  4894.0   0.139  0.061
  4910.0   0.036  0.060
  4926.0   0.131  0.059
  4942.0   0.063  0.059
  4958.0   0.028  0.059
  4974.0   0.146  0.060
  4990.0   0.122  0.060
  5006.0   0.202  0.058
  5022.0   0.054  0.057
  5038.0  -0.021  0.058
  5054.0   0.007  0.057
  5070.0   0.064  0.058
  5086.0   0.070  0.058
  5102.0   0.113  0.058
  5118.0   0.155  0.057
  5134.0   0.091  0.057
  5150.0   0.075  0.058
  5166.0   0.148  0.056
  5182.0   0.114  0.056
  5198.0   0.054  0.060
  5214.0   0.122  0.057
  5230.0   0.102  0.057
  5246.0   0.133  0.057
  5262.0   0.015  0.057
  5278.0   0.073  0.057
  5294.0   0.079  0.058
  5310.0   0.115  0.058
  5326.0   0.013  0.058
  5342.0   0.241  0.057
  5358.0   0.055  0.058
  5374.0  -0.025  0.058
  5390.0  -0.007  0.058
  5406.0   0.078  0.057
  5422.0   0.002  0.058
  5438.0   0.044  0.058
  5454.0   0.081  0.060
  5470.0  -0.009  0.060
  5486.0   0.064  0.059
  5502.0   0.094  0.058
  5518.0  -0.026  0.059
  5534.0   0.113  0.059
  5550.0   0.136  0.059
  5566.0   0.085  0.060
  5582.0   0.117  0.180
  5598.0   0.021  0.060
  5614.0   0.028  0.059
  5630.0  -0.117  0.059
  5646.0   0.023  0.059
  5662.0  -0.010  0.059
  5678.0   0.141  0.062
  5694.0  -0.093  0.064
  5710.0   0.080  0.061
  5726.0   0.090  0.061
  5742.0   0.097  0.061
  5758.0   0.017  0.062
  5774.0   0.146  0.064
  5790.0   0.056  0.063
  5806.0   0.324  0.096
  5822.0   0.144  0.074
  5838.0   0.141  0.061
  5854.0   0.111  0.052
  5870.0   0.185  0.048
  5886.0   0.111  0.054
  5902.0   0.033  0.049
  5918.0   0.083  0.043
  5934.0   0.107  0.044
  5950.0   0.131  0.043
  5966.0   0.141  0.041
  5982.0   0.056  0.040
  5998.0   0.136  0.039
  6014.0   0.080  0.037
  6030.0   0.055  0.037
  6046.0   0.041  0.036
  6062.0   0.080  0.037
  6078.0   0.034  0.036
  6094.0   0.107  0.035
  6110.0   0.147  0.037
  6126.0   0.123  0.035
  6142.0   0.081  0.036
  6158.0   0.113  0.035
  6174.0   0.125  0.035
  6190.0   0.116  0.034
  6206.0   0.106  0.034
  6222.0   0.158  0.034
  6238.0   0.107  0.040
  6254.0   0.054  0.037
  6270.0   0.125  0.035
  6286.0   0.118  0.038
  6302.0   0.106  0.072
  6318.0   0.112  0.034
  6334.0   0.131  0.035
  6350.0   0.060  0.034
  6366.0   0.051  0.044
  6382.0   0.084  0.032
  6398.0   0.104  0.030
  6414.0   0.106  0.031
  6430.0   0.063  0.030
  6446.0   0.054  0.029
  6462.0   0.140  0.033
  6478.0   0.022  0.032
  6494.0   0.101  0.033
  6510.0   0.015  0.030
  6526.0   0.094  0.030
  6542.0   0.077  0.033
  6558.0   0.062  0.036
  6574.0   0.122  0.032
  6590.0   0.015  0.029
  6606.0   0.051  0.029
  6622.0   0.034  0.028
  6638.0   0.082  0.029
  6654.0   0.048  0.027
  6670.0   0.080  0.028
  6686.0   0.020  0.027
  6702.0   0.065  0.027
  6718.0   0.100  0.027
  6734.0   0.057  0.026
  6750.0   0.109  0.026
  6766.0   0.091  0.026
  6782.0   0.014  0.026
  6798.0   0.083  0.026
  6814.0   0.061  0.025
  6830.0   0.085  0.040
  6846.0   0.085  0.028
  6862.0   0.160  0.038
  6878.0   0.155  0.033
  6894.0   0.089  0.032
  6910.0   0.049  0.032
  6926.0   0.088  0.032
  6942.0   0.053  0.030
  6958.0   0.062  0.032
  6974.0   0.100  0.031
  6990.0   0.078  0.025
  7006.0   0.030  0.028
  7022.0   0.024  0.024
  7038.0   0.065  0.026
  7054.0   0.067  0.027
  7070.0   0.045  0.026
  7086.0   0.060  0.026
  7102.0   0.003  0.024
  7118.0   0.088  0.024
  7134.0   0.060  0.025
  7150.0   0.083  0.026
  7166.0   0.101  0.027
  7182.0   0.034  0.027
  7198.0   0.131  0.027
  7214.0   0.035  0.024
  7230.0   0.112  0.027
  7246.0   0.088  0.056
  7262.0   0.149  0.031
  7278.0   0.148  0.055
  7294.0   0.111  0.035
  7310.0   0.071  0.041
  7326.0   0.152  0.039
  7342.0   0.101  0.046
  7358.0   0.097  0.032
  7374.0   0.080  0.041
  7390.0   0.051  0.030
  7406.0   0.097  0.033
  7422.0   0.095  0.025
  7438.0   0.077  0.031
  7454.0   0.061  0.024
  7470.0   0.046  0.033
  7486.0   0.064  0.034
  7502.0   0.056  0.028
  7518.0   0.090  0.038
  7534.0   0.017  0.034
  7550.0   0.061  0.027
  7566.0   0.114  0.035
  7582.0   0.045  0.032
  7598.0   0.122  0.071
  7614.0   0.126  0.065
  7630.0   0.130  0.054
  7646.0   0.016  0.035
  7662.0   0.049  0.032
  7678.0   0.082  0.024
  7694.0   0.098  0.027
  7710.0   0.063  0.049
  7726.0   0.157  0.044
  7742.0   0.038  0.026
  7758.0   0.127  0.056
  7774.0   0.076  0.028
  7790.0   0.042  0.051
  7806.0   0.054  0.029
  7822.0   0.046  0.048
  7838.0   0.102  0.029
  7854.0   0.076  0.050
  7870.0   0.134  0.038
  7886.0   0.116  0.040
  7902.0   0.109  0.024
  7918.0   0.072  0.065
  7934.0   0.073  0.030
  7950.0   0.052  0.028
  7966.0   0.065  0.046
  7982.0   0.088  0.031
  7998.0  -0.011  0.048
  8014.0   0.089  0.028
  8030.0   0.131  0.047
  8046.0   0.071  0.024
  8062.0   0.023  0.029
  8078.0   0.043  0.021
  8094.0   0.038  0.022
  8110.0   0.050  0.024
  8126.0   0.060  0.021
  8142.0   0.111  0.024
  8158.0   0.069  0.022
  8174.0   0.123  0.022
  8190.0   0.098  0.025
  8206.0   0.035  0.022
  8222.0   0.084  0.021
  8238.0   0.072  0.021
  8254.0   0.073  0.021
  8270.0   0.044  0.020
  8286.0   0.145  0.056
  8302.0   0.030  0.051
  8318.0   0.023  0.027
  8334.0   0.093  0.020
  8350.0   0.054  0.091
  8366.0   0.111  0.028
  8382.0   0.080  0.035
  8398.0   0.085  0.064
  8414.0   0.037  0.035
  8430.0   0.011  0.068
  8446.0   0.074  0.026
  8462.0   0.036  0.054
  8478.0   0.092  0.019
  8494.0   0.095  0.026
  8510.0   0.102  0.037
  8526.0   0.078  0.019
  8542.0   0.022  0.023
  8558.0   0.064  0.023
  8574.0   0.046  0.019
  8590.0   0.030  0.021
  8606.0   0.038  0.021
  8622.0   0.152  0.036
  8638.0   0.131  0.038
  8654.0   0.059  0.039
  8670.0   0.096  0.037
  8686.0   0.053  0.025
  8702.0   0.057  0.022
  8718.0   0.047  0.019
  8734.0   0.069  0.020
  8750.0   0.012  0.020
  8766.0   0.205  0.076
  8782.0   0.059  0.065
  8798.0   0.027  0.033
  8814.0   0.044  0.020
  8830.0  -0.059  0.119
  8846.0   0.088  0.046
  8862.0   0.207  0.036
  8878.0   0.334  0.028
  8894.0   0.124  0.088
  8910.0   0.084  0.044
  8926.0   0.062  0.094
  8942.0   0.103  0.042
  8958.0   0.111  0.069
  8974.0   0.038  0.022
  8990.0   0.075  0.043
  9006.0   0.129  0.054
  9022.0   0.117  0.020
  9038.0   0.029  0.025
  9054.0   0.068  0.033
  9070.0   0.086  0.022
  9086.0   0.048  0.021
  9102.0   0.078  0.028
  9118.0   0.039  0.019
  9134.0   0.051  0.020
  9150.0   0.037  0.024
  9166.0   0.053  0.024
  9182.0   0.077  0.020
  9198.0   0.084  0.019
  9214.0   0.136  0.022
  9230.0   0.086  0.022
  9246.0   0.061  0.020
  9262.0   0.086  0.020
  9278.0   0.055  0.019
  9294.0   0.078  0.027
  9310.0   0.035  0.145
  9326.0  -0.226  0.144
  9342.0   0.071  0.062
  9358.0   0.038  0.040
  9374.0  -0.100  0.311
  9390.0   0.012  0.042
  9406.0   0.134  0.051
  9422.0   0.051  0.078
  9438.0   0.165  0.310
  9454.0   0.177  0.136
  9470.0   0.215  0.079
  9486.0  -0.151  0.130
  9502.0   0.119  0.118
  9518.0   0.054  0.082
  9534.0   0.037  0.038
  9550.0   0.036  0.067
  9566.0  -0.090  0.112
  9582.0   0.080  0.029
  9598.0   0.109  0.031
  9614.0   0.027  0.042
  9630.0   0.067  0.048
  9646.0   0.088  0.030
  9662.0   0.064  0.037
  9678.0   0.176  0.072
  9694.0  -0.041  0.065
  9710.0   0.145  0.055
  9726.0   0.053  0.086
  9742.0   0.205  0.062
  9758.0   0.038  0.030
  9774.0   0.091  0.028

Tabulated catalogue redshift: 1.380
